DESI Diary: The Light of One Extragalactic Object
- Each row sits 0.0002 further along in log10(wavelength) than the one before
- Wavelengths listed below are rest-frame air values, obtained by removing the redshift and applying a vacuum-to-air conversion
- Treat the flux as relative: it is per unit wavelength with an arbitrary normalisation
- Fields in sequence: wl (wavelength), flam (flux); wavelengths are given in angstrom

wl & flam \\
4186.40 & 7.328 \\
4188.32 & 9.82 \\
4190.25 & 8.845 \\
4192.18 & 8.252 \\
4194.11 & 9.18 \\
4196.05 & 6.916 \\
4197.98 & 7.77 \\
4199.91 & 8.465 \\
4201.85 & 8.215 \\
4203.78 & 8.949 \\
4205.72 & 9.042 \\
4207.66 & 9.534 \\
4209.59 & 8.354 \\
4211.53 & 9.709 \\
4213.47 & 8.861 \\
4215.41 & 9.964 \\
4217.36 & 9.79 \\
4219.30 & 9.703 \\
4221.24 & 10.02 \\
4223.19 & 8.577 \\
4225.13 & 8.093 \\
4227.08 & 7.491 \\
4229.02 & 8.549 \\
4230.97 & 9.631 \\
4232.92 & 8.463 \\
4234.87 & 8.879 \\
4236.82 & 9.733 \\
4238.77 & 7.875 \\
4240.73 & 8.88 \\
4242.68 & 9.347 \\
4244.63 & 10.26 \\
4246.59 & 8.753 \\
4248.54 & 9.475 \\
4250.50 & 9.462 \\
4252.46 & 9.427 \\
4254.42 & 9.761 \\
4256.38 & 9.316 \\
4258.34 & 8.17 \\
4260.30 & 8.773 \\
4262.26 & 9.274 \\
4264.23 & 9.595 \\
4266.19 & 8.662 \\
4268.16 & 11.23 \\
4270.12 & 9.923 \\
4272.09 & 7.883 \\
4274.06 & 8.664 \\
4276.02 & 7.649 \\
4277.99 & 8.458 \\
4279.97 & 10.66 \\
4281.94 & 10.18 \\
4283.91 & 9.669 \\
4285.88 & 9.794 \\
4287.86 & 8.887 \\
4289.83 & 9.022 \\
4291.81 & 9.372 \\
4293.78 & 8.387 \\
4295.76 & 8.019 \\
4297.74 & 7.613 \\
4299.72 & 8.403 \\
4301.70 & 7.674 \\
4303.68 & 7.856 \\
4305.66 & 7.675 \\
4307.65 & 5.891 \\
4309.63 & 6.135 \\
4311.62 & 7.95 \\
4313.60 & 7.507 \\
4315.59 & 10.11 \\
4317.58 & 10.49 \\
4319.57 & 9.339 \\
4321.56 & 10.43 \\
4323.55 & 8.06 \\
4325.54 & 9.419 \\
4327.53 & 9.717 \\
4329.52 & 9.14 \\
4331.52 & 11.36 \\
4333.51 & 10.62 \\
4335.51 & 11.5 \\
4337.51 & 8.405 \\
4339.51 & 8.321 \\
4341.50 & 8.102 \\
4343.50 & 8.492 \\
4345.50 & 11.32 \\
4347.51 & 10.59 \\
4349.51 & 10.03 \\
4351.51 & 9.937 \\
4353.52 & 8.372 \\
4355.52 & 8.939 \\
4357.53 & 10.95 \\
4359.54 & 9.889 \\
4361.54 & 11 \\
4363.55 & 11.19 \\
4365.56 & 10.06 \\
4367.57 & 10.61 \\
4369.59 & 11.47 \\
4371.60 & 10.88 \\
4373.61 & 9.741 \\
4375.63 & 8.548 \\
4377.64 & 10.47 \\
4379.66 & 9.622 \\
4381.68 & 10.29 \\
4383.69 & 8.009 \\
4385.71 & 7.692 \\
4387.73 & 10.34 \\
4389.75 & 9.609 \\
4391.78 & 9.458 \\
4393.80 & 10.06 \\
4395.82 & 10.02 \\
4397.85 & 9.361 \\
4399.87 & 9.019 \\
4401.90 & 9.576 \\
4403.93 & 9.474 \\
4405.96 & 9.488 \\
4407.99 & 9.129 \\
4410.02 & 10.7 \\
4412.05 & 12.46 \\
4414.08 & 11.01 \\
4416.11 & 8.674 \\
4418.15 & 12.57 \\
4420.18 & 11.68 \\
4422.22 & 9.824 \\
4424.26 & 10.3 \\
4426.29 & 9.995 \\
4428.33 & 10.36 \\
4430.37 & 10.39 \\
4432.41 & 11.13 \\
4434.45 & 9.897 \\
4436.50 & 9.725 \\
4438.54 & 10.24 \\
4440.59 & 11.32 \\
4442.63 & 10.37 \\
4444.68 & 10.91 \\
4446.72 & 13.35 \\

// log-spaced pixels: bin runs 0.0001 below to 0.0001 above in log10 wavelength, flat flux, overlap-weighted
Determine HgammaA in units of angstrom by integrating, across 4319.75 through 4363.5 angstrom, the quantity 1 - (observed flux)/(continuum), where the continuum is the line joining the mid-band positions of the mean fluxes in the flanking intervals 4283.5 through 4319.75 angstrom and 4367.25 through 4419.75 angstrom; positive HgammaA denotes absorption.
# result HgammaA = -3.4 angstrom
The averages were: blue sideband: 8.37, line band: 9.77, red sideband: 9.94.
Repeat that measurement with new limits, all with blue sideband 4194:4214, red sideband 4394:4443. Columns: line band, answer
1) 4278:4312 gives 3.20 angstrom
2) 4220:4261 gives -0.51 angstrom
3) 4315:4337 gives -0.97 angstrom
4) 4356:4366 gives -0.75 angstrom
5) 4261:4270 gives -0.59 angstrom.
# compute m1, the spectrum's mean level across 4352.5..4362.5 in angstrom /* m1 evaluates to 9.83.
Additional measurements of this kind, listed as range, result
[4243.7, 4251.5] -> 9.48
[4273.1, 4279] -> 8.26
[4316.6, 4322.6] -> 10.1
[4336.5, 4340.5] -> 8.36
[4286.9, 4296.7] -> 8.75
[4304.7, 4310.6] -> 6.56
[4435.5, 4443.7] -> 10.4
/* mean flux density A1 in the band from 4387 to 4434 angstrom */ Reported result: 10.2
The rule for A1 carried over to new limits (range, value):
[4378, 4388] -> 9.19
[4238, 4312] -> 8.8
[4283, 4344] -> 8.82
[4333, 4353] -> 9.67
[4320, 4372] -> 9.94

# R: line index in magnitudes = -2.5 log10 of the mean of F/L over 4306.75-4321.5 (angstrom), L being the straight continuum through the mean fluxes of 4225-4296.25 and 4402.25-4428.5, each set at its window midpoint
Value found 0.15 mag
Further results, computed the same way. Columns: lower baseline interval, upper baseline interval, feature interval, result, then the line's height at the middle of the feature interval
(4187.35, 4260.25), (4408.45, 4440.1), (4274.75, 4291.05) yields 0.018 mag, 9.44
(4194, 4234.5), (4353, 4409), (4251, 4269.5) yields -0.034 mag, 9.08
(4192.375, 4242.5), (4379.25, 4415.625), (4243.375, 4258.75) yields -0.045 mag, 8.99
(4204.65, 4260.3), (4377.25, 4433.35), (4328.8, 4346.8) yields -0.006 mag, 9.66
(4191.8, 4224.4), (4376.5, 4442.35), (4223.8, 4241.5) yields 0.053 mag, 9.05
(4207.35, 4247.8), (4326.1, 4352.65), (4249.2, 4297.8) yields 0.026 mag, 9.37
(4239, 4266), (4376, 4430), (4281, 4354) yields 0.060 mag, 9.53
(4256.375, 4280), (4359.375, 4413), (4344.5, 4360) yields -0.037 mag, 9.67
